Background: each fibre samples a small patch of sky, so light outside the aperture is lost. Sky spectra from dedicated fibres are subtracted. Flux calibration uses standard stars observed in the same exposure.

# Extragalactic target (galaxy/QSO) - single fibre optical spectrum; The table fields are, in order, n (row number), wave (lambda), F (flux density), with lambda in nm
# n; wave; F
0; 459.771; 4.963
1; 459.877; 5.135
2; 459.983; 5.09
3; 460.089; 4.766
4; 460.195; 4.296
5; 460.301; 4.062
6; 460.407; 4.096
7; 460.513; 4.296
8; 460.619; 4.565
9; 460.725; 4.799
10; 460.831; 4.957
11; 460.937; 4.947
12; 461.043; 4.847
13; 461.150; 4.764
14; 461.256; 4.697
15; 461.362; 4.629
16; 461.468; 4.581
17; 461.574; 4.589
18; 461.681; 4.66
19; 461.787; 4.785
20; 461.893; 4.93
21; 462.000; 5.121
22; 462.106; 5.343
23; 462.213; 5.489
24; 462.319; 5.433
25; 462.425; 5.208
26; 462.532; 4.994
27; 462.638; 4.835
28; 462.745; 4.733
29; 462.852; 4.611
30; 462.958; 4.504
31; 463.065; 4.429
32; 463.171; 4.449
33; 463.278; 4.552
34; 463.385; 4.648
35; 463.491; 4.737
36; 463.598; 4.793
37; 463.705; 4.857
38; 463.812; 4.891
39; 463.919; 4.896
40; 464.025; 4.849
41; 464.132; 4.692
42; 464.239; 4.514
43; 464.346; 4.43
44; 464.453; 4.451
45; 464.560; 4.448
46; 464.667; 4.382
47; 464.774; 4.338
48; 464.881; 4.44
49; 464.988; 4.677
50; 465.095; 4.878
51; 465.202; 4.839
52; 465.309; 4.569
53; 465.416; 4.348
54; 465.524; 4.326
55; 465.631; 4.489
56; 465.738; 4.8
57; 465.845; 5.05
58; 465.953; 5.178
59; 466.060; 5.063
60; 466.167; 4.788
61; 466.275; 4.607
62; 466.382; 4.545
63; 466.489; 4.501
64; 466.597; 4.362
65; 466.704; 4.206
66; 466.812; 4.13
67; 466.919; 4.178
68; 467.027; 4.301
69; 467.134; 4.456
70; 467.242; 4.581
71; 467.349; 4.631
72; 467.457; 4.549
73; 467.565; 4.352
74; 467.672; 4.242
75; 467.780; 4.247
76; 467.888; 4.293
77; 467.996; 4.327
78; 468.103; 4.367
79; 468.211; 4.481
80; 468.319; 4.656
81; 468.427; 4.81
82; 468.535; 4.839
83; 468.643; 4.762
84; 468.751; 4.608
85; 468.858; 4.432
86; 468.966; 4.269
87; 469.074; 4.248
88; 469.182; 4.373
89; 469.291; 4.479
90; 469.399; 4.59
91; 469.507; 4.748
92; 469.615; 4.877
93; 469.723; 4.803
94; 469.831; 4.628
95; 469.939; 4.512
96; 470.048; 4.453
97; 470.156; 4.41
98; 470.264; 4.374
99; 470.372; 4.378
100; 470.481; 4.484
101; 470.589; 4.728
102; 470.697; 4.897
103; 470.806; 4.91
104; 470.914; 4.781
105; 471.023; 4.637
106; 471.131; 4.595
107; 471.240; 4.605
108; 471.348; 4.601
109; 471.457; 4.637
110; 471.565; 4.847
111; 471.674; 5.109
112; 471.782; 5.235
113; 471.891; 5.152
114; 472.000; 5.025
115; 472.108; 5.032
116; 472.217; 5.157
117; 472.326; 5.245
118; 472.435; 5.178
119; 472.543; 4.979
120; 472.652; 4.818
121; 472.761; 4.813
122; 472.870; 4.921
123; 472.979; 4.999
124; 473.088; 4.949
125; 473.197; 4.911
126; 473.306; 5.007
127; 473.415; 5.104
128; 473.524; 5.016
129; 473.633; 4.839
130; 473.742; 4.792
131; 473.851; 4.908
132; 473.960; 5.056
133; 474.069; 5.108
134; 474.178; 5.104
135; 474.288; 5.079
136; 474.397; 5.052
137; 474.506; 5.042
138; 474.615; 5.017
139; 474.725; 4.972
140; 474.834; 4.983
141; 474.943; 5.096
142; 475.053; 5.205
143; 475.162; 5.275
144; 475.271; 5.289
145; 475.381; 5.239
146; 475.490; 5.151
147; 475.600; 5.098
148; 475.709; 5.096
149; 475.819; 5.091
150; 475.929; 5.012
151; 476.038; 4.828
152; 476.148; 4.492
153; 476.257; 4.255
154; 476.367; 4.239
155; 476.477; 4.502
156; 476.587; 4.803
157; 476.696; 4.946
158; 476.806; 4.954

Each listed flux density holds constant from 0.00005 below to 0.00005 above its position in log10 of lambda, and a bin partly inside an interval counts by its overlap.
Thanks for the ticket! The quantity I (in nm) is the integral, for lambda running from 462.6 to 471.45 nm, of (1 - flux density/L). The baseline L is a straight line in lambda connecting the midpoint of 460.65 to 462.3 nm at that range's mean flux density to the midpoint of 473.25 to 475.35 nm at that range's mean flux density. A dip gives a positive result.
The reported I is 0.68 nm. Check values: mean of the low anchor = 4.88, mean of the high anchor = 5.05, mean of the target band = 4.58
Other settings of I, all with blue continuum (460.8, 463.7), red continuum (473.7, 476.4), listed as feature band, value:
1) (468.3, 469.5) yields 0.086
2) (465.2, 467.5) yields 0.148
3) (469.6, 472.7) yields 0.089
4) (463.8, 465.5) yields 0.092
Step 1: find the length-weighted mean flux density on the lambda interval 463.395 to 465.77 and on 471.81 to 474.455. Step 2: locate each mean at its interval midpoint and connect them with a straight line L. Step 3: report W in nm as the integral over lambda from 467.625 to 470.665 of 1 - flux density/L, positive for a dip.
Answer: 0.20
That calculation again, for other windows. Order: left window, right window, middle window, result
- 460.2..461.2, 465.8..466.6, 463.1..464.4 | 0.00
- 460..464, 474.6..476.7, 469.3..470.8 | 0.08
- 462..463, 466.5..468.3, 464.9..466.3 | -0.04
